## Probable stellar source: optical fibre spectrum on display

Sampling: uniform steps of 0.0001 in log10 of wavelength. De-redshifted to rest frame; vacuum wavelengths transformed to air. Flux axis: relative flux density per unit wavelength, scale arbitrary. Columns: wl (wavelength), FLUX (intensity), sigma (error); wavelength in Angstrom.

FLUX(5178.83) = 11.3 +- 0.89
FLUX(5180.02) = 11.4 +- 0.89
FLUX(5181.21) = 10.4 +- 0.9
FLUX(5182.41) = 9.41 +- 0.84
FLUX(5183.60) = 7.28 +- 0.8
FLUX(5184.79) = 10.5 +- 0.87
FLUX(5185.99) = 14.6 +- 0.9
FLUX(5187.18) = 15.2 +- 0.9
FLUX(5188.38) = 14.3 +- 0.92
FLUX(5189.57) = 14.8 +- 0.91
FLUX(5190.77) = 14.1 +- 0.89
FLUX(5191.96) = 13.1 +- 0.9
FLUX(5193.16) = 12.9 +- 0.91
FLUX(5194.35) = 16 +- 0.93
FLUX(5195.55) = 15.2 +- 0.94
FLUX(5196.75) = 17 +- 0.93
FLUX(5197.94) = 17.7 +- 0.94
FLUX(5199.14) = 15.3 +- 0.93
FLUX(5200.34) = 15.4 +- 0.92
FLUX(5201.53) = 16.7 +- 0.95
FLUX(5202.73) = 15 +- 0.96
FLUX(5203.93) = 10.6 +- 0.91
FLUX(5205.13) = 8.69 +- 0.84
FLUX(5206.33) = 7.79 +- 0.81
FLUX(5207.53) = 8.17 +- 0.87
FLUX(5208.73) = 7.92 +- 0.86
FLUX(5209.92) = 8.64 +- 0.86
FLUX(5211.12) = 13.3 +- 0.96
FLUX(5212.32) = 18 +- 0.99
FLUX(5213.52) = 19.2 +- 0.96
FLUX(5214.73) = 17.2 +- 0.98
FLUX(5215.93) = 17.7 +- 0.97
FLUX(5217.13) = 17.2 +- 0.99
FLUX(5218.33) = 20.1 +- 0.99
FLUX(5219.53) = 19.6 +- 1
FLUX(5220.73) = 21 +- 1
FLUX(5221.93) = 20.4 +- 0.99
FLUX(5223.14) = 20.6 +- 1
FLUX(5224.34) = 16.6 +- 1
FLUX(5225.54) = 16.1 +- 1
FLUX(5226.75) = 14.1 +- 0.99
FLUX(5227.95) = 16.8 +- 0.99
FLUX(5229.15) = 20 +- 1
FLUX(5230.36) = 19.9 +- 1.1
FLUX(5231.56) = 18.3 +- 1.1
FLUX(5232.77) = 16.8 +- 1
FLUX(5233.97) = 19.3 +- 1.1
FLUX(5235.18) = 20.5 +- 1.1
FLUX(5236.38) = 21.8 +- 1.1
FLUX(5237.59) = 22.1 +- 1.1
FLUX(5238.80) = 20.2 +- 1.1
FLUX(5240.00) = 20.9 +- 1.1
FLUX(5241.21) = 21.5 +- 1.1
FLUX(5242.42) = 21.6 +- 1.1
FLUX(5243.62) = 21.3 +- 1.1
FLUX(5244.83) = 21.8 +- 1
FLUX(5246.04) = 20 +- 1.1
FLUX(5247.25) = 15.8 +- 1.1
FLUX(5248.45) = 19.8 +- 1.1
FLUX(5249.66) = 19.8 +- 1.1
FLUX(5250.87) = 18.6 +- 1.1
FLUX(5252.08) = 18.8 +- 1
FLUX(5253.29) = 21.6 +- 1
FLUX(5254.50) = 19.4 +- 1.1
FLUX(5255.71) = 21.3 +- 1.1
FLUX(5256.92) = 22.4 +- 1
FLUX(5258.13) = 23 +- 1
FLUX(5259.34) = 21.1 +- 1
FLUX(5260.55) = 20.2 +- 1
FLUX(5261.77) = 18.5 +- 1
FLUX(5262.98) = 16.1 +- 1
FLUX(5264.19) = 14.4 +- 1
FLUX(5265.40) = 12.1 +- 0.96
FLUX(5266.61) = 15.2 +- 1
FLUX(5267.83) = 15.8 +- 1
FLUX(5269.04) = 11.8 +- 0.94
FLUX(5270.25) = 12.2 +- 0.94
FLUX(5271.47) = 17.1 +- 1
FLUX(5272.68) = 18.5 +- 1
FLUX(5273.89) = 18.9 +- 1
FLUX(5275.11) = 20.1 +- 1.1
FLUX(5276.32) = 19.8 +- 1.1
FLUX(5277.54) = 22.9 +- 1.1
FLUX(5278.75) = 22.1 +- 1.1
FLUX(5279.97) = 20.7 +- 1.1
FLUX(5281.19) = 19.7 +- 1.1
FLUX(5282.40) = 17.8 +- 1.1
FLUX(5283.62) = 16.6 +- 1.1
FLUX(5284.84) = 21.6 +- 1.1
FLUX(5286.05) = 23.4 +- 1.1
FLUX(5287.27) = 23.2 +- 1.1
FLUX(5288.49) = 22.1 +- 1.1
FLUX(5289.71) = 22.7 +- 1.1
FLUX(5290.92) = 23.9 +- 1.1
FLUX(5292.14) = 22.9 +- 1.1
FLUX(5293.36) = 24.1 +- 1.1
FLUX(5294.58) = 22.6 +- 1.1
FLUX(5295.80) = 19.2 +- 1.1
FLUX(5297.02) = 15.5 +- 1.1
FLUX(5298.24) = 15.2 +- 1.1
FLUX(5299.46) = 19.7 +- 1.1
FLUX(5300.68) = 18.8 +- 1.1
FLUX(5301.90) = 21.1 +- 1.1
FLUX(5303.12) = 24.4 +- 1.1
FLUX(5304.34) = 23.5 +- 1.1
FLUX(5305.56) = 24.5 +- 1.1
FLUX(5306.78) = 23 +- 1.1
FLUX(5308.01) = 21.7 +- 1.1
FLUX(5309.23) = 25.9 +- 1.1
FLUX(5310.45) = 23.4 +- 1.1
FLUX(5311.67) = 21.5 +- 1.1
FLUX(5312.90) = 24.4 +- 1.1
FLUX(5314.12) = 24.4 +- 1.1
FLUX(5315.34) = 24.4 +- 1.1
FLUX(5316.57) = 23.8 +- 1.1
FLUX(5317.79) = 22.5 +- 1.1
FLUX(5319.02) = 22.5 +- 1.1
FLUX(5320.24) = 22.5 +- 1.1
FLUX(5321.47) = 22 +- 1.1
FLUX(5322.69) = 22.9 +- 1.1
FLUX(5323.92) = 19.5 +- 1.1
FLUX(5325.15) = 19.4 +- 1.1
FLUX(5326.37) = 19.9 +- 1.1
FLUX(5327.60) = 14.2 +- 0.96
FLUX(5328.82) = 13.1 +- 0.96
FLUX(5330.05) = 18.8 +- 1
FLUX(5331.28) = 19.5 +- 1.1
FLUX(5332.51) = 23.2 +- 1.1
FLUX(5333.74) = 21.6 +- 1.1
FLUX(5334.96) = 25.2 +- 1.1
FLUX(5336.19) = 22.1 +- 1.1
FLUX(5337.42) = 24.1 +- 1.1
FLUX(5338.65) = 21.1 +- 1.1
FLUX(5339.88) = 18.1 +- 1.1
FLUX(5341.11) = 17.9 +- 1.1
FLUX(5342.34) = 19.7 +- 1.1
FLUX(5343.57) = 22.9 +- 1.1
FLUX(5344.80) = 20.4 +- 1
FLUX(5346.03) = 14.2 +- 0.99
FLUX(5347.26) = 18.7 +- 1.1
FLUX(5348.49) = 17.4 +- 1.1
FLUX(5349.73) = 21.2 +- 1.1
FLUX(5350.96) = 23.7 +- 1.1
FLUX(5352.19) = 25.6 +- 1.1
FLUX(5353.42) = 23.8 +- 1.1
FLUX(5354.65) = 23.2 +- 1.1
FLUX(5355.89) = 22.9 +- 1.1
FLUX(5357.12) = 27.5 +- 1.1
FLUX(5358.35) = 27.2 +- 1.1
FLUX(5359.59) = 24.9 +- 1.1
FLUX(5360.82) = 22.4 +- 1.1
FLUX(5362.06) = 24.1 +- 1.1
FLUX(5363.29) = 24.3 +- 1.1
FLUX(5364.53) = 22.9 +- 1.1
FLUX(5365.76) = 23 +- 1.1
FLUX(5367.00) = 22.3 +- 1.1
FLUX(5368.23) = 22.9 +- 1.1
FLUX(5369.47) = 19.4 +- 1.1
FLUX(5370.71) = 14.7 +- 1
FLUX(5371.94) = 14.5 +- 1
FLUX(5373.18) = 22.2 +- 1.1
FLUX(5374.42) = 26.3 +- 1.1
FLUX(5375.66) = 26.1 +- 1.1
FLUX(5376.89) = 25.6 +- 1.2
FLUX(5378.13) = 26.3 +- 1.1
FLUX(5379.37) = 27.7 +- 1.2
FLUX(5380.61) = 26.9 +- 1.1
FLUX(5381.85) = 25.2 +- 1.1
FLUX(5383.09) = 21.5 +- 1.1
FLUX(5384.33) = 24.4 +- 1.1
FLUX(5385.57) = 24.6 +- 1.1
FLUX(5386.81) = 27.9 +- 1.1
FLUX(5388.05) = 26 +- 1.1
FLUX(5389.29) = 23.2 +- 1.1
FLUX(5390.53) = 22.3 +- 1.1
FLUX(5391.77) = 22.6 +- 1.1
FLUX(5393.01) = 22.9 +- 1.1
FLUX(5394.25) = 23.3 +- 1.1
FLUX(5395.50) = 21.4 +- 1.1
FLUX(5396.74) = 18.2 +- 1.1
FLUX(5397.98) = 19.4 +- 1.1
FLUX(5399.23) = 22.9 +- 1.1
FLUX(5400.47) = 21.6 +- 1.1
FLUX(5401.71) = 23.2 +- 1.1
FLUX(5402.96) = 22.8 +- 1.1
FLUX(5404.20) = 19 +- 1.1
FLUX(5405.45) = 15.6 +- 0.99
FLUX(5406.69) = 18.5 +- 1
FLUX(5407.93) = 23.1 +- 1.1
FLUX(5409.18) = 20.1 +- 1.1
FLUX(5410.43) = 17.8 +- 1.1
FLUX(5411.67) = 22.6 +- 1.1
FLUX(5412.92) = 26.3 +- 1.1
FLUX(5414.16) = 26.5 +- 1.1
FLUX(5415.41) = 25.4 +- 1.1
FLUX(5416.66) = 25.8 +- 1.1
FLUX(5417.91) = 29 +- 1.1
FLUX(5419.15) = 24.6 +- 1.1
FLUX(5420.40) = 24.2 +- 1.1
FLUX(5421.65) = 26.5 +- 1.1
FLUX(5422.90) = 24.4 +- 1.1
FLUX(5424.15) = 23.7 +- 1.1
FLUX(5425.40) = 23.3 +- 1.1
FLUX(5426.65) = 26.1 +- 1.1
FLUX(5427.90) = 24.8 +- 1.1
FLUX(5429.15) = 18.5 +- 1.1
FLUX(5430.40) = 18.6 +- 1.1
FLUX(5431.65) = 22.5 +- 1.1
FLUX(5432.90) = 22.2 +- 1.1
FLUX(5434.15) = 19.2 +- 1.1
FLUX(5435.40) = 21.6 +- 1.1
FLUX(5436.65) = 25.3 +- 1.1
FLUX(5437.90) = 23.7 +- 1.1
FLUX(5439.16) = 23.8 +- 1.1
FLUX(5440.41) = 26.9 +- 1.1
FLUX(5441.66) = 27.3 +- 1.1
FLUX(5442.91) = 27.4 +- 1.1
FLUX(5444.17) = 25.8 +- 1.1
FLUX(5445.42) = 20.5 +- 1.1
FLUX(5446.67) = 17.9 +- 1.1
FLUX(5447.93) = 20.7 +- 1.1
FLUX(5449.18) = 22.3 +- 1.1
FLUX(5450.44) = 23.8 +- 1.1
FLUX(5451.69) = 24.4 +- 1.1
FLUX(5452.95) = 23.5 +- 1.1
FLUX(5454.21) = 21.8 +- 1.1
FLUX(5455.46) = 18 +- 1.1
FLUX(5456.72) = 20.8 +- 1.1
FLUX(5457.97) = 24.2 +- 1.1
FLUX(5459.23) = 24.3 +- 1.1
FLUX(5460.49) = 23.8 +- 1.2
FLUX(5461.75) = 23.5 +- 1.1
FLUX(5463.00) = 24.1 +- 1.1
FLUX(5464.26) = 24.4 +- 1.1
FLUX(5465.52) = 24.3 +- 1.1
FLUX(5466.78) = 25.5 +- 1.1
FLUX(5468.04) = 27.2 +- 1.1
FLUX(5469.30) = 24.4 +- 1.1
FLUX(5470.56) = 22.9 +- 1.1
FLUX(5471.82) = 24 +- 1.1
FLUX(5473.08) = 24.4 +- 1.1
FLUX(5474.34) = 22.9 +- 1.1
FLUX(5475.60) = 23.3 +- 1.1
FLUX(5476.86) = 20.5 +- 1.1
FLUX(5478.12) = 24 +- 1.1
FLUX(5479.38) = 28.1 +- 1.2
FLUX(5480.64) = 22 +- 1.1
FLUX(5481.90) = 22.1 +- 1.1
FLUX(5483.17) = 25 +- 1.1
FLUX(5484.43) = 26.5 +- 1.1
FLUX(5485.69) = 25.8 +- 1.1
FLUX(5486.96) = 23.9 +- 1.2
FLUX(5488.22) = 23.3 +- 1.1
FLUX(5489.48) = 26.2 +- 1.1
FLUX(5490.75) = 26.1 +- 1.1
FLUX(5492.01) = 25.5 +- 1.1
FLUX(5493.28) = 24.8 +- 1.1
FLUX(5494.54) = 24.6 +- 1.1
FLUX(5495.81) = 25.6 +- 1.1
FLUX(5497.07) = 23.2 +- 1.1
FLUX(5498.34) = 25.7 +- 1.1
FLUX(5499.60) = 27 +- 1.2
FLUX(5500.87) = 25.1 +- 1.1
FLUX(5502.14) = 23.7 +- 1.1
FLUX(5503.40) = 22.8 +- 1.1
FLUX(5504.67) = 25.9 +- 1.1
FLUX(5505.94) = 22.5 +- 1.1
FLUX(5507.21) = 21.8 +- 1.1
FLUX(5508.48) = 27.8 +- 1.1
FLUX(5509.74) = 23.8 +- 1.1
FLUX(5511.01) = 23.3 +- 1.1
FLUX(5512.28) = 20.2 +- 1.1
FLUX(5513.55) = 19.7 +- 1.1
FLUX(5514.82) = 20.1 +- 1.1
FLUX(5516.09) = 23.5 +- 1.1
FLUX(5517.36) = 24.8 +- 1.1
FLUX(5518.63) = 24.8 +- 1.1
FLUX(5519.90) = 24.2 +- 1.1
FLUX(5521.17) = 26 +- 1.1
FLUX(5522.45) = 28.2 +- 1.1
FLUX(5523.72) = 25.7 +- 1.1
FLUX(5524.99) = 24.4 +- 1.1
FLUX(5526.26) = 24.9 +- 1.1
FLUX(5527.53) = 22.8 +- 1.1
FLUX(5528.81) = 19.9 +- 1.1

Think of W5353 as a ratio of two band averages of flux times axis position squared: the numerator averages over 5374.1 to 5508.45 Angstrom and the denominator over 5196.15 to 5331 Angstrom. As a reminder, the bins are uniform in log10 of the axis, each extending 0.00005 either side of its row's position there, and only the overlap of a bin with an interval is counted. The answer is 1.33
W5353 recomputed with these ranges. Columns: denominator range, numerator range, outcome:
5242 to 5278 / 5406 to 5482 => 1.35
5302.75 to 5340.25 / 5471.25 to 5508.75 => 1.19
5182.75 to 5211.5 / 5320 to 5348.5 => 1.63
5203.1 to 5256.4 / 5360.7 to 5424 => 1.38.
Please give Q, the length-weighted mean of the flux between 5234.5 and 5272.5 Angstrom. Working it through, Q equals 18.9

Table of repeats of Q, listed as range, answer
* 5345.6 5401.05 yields 22.9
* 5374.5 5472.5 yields 23.4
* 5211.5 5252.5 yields 19.2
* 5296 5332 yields 21.1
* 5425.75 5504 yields 23.7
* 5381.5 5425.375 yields 23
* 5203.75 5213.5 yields 10.9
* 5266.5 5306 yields 20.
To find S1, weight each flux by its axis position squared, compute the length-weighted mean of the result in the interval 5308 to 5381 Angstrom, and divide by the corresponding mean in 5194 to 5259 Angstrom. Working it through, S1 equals 1.30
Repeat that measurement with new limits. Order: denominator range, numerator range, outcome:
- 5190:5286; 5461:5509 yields 1.52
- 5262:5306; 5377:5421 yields 1.25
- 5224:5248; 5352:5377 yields 1.25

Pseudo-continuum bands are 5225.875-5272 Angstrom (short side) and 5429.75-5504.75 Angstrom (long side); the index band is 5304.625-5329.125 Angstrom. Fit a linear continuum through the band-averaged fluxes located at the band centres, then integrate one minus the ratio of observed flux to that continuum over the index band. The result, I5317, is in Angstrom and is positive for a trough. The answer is -2.0 Angstrom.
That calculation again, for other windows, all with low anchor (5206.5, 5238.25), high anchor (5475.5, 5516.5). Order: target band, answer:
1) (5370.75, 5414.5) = -2.5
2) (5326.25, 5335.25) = 0.3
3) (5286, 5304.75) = -2.2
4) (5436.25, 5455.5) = -0.6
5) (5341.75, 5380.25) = -3.4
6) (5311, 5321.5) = -1.9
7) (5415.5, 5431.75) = -1.4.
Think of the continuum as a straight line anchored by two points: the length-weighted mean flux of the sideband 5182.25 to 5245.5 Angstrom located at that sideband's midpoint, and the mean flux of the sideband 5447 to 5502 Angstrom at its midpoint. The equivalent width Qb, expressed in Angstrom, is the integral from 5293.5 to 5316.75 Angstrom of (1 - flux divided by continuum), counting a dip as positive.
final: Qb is -3.6 Angstrom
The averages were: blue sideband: 16.3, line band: 22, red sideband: 24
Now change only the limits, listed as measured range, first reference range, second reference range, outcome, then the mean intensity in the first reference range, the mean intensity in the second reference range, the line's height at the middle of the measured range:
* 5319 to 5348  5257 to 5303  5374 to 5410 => 1.3 Angstrom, 19.3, 23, 21.1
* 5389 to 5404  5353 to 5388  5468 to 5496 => 1.3 Angstrom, 23.8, 24.4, 23.9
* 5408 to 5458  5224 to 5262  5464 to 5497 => 0.5 Angstrom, 19.7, 24.5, 23.5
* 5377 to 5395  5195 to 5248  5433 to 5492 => -2.5 Angstrom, 17.2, 23.7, 21.6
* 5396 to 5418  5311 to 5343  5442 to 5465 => 0.3 Angstrom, 21.1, 22.9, 22.2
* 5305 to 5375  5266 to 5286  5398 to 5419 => -5.0 Angstrom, 18.3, 22.5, 20.3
